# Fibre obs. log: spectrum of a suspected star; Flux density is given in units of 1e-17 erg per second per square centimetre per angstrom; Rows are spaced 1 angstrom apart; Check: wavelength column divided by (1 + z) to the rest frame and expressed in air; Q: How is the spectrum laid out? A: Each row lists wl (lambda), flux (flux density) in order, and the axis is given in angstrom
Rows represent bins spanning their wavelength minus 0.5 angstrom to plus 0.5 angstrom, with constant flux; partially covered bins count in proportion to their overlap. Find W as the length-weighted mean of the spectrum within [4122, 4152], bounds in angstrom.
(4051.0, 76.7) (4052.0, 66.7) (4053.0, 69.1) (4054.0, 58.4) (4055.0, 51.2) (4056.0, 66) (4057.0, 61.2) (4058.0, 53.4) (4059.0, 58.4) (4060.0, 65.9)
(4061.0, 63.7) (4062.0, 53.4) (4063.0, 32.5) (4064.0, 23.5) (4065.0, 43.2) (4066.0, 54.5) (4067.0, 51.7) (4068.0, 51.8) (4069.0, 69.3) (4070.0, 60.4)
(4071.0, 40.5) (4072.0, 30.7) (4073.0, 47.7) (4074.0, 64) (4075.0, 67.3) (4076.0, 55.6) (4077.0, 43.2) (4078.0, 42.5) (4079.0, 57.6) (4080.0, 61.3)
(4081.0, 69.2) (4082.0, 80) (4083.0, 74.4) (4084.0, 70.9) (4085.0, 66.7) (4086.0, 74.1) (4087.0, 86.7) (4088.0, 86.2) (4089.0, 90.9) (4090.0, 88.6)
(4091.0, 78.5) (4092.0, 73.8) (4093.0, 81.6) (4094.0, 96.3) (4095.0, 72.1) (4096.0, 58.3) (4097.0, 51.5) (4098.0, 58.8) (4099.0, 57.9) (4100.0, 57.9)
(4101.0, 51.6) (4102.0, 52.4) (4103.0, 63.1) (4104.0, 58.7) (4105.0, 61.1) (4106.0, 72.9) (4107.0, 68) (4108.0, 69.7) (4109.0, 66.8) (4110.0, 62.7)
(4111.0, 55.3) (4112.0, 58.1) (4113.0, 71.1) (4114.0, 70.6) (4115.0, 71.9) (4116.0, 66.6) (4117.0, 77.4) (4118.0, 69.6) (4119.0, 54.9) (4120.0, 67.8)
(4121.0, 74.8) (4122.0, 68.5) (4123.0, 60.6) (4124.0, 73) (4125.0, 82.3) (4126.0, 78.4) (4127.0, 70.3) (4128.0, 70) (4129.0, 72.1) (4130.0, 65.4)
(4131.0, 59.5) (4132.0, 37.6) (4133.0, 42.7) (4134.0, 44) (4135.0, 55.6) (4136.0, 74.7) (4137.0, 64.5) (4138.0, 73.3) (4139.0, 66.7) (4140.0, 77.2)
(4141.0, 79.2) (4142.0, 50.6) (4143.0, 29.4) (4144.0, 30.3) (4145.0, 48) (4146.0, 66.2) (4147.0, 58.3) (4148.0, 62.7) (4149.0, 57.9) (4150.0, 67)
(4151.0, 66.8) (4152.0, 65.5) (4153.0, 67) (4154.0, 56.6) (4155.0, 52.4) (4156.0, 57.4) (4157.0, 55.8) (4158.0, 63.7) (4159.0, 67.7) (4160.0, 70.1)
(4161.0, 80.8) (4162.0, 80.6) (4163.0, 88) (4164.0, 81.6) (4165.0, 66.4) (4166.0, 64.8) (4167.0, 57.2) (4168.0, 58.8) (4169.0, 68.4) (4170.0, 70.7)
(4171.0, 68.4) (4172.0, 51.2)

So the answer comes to 61.7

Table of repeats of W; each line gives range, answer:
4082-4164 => 66.2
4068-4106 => 64.8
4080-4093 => 77.8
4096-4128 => 65.3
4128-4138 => 58.8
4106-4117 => 66.9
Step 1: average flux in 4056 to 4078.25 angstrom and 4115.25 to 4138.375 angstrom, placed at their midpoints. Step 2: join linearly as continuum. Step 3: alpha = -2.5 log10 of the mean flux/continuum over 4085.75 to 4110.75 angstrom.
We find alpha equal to -0.181 mag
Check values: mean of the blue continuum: 52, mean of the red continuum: 65.4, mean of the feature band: 69.4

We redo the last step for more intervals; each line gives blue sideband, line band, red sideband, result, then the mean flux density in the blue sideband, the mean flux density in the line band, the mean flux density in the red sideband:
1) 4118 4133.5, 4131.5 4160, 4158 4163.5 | 0.21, 65.3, 58.7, 76.2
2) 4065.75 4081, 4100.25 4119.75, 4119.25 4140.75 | -0.05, 53.7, 64.3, 65.7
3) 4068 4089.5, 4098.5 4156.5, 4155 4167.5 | 0.07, 63.5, 62.6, 68.8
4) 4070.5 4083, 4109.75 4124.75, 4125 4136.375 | -0.12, 55.7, 67.2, 61.7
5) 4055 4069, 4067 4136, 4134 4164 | -0.13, 52.8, 64.8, 63.2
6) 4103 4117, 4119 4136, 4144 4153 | -0.01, 66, 64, 60.1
